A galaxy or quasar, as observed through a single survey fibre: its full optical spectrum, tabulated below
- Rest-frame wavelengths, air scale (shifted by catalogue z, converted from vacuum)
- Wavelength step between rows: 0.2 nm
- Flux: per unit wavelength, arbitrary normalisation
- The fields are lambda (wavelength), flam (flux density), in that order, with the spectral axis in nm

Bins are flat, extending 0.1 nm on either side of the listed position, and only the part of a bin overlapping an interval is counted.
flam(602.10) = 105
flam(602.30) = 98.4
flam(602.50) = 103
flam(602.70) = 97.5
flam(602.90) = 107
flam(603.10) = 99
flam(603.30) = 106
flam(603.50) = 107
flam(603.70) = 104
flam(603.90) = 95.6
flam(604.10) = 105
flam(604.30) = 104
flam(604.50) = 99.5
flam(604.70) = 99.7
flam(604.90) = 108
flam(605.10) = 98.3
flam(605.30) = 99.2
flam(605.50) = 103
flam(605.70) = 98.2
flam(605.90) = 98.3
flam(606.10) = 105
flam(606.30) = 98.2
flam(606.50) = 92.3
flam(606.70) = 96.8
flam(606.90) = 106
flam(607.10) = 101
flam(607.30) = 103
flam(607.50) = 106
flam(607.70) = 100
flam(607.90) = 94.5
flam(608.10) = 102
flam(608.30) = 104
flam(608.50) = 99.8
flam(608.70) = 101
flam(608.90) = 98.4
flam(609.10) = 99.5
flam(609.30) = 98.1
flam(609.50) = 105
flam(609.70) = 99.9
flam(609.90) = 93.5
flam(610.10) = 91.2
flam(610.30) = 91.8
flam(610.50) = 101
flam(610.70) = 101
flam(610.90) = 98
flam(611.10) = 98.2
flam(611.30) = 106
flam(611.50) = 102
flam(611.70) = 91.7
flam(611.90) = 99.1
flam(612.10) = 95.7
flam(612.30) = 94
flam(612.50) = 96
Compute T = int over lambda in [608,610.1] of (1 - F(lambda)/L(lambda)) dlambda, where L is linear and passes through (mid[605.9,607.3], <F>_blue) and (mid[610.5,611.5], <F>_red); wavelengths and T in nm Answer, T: 0.02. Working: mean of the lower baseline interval 100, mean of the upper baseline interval 101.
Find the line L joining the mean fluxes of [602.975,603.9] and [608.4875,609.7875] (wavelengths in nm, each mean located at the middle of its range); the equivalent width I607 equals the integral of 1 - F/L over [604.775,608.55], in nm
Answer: 0.03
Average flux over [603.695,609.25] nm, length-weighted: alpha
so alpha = 101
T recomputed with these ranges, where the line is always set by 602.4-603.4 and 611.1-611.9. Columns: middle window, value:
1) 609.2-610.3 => 0.03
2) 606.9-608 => 0.00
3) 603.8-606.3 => 0.02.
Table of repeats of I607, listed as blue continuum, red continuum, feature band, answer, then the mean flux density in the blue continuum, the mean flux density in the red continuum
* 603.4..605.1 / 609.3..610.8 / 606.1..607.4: 0.01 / 103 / 97.7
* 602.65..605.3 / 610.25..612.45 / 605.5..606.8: 0.03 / 102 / 98.1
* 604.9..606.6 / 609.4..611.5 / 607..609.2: -0.04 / 99.6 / 98.7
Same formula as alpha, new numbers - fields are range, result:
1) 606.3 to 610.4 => 99.2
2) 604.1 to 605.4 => 102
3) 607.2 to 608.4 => 102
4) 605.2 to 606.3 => 101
